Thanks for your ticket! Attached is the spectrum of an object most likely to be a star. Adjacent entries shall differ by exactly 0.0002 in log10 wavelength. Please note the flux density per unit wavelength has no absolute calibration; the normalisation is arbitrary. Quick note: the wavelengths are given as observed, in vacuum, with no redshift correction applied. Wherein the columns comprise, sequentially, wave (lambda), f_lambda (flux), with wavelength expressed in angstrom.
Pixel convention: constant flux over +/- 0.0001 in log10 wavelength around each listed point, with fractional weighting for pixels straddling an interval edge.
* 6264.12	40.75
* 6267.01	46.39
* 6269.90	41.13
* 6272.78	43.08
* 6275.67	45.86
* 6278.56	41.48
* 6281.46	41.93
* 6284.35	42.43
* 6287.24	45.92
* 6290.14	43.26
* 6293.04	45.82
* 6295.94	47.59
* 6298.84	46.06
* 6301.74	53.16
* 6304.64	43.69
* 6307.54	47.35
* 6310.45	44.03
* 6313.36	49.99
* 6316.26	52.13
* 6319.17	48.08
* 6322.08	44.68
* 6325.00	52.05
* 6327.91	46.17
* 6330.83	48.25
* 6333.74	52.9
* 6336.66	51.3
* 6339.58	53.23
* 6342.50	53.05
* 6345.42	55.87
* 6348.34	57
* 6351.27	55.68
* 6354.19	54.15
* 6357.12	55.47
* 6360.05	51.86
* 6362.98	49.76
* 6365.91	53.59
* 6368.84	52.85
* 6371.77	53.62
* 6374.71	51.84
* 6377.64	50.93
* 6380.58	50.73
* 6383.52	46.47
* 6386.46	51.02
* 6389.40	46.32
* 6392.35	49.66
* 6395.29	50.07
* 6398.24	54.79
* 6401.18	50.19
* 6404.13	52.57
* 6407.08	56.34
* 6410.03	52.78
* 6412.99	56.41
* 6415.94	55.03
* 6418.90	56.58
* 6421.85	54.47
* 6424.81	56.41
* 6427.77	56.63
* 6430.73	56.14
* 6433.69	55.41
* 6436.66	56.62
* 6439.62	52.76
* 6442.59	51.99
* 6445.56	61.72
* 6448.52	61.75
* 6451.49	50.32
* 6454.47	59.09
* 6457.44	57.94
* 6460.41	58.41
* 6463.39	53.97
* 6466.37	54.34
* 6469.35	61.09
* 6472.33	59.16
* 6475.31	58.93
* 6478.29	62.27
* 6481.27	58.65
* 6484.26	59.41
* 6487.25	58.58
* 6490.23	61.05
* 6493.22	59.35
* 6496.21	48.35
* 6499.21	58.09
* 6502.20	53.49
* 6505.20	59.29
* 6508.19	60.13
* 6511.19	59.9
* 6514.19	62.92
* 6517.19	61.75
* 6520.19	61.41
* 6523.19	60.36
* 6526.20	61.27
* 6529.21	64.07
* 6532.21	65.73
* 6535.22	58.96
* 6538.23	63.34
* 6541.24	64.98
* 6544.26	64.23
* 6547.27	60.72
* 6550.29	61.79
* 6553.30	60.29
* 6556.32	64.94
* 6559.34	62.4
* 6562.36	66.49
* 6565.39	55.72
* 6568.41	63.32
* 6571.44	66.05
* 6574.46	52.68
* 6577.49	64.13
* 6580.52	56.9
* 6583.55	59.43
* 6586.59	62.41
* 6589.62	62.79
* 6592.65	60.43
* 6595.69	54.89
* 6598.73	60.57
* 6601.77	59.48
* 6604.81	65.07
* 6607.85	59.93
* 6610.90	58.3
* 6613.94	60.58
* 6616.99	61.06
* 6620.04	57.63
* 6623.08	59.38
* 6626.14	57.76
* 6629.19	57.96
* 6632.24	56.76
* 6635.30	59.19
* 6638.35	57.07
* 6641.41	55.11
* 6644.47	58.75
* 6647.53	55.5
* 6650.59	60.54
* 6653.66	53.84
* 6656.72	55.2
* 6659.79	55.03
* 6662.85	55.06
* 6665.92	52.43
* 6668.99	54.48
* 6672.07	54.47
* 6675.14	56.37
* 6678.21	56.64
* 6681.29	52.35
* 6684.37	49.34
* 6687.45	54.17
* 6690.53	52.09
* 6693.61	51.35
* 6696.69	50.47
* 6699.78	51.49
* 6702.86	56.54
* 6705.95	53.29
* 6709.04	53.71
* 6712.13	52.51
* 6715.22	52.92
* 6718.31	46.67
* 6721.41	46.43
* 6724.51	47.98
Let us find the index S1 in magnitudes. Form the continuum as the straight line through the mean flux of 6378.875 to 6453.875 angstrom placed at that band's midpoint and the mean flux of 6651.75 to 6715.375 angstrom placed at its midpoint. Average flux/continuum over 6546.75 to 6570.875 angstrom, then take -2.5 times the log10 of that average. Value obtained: -0.16 mag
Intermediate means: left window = 53.8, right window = 53.6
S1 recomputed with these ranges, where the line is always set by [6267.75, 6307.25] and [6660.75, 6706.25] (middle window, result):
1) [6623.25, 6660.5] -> -0.09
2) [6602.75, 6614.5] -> -0.18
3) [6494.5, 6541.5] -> -0.20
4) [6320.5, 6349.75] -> -0.12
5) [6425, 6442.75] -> -0.15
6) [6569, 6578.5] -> -0.19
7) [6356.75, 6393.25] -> -0.09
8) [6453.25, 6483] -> -0.20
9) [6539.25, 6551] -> -0.24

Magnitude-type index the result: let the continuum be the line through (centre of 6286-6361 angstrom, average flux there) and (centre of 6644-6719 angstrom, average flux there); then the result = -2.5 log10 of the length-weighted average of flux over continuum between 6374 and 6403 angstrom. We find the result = 0.010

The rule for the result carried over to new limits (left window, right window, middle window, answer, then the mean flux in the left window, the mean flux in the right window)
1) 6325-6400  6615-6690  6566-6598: -0.10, 51.9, 56.1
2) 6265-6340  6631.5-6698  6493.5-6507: -0.09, 46.7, 54.8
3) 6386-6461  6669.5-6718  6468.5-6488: -0.10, 54.7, 53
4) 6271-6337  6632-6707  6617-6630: -0.09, 46.7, 54.7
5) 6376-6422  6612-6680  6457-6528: -0.09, 52.1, 56.8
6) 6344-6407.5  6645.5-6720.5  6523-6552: -0.18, 52.2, 53.6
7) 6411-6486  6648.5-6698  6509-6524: -0.10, 57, 54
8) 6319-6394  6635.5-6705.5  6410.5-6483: -0.09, 51.5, 54.5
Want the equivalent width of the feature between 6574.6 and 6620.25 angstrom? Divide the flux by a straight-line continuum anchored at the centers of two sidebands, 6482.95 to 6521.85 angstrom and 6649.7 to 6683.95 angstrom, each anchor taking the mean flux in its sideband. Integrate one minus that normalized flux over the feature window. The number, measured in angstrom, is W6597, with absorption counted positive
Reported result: -2.9 angstrom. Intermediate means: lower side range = 58.8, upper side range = 54.8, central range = 60.1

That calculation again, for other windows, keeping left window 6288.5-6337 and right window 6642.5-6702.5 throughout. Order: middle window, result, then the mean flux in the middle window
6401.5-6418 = -1.6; 54.4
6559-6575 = -2.8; 61.5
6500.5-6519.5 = -3.0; 59.7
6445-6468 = -3.0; 57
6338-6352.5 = -1.9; 54.9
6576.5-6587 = -1.5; 60.3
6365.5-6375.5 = -0.8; 53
